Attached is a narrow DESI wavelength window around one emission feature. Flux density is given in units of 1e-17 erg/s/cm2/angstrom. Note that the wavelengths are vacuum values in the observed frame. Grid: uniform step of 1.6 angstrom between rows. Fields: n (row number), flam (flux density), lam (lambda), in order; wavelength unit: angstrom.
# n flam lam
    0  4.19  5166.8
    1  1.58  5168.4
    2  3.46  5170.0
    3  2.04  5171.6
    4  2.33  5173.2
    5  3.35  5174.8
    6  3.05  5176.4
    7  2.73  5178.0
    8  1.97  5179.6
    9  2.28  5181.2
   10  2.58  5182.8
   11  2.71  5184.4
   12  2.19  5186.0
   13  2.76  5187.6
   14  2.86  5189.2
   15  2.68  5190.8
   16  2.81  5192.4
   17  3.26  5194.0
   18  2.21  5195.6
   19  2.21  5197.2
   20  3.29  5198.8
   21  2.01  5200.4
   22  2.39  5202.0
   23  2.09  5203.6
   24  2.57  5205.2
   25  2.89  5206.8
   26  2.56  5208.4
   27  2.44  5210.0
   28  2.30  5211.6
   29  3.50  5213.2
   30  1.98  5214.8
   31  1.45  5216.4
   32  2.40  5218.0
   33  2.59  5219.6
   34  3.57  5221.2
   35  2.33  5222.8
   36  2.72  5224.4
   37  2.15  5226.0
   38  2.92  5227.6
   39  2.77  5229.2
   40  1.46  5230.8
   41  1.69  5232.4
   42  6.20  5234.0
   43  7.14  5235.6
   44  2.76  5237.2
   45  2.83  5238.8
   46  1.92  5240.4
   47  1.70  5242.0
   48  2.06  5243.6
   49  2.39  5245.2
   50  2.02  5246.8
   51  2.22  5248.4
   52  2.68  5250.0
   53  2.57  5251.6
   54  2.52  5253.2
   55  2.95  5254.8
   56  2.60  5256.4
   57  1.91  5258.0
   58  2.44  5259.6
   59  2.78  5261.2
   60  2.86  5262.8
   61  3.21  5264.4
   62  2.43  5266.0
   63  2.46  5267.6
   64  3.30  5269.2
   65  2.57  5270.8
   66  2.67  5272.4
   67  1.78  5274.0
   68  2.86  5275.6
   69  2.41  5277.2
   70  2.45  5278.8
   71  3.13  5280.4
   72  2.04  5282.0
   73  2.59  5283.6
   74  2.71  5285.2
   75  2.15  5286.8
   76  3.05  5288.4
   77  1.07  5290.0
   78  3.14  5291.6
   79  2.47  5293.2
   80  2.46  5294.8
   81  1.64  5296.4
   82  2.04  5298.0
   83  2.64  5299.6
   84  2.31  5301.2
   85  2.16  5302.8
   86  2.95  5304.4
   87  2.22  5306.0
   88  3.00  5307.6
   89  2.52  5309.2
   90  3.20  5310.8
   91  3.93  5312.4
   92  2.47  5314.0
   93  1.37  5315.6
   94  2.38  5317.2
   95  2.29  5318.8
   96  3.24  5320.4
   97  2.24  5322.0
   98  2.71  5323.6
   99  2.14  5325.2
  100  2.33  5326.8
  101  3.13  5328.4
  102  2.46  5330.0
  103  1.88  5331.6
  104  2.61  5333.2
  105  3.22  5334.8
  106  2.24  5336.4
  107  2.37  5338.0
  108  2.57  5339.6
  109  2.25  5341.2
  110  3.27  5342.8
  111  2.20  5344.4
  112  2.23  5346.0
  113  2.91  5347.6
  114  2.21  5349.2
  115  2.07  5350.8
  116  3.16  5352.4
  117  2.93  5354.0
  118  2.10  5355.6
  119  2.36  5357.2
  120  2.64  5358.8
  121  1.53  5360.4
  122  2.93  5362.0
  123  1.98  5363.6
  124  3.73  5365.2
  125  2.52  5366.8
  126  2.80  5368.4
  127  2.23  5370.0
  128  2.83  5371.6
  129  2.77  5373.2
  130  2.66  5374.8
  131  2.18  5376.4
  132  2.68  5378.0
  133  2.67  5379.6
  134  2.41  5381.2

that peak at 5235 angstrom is Hgamma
